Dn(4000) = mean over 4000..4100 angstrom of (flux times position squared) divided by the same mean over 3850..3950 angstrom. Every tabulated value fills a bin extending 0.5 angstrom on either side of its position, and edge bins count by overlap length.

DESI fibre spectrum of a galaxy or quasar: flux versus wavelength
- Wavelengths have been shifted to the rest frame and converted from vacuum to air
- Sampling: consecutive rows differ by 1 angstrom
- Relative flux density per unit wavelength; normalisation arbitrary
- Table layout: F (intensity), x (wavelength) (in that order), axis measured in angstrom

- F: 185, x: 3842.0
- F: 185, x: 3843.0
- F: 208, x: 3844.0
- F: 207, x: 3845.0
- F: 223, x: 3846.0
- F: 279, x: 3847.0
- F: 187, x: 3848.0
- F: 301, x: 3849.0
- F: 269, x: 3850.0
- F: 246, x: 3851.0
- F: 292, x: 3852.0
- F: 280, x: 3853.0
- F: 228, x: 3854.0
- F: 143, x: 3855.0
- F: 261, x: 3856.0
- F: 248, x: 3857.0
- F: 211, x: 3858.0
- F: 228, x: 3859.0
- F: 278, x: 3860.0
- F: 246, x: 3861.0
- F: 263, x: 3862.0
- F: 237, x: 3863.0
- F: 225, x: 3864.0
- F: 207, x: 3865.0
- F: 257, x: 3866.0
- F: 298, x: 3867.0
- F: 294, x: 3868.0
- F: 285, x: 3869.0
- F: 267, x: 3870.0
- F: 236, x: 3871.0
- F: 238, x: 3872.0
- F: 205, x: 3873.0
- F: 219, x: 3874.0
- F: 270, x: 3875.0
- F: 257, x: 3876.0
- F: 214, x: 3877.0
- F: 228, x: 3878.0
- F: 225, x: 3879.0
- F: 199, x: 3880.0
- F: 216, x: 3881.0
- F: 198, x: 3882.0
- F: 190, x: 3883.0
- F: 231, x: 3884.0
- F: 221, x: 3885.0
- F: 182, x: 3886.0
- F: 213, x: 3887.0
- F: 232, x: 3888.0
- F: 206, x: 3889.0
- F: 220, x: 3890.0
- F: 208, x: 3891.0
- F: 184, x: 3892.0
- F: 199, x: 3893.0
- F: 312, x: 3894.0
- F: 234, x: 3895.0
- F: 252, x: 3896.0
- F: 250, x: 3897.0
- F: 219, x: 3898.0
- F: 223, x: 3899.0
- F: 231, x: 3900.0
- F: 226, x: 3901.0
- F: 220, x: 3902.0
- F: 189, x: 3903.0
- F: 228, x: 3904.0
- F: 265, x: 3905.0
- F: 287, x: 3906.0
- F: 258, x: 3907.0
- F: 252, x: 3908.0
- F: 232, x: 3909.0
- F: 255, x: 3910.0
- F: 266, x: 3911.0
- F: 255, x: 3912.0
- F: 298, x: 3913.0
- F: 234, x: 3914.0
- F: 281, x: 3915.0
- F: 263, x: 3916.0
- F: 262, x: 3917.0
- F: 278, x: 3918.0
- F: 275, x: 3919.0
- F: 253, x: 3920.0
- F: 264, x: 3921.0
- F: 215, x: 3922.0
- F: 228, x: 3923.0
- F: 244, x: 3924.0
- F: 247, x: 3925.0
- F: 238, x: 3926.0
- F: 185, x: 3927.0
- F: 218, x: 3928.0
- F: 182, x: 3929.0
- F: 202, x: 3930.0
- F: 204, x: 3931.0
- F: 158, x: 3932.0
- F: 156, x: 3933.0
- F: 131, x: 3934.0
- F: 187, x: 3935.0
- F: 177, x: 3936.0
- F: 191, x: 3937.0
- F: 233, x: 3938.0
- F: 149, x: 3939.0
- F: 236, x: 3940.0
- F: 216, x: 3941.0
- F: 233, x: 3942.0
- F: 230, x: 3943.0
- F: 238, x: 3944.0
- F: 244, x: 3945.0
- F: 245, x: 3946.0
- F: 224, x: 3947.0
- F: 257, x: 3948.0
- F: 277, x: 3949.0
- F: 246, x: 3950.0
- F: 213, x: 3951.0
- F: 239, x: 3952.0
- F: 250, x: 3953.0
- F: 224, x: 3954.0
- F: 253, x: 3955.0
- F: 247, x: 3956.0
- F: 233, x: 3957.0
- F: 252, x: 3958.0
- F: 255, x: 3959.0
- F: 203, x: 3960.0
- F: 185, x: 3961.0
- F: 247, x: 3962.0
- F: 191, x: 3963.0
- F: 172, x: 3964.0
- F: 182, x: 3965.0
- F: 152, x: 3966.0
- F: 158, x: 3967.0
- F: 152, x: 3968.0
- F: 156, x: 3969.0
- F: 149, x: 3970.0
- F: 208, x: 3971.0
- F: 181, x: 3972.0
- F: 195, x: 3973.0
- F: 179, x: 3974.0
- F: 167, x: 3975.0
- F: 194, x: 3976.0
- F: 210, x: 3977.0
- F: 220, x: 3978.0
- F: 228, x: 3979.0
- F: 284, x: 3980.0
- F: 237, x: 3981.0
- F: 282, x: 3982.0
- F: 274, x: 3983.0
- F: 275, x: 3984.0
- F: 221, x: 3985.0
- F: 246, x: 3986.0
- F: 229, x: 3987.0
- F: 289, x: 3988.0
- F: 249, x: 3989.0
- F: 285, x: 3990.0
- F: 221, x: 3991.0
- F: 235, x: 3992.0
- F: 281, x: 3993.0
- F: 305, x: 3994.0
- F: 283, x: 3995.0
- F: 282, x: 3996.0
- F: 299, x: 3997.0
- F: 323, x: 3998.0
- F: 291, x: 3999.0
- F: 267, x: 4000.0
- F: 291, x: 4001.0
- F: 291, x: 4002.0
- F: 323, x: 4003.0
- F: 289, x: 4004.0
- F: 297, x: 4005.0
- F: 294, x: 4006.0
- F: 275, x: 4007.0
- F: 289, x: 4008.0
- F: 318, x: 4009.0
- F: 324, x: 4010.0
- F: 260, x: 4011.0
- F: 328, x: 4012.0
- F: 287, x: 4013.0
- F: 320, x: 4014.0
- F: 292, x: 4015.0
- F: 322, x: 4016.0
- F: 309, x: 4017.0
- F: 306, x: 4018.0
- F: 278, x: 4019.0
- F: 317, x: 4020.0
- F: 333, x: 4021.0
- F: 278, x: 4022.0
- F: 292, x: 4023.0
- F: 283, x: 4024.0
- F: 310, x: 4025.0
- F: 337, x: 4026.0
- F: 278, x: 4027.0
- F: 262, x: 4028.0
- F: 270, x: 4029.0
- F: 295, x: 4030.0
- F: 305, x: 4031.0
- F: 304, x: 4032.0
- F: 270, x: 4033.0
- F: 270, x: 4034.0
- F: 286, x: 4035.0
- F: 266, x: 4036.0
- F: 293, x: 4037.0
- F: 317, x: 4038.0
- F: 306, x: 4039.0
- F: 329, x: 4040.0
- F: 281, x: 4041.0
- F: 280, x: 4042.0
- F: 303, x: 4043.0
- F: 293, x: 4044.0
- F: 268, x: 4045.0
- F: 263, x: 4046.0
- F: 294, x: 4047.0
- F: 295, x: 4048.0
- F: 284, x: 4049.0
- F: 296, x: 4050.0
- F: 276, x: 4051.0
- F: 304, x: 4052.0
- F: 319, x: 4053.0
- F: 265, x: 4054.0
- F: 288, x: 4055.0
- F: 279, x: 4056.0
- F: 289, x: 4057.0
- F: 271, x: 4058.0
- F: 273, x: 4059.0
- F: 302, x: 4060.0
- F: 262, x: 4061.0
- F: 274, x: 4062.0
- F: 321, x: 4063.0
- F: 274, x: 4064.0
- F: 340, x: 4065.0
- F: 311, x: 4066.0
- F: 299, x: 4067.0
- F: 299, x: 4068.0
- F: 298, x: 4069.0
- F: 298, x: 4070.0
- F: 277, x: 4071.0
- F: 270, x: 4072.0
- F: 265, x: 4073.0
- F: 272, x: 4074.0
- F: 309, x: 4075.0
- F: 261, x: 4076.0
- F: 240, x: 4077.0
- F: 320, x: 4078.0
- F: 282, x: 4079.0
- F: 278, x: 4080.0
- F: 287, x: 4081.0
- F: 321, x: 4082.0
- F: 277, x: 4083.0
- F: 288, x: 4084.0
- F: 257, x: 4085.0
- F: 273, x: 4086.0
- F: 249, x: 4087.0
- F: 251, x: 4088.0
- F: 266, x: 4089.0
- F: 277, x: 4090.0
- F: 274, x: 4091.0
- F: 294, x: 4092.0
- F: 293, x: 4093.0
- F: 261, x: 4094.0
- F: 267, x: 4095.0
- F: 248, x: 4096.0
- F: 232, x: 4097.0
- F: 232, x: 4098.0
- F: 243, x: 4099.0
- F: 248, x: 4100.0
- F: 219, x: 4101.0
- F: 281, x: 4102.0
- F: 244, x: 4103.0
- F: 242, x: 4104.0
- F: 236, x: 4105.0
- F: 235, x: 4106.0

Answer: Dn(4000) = 1.33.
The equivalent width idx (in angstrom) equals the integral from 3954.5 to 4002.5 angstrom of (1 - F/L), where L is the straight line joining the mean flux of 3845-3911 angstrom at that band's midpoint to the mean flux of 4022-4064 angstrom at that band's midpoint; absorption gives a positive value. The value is 6.3 angstrom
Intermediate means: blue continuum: 237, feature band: 234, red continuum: 289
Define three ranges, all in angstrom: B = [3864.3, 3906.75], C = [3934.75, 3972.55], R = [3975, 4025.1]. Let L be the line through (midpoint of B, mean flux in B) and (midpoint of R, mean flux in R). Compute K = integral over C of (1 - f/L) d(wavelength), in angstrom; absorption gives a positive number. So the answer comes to 6.8 angstrom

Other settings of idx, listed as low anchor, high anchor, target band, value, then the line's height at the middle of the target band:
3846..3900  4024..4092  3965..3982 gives 4.5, 263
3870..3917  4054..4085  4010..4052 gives -2.9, 275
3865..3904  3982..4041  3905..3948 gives 3.3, 249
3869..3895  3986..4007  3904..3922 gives -1.6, 239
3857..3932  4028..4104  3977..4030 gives -3.7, 264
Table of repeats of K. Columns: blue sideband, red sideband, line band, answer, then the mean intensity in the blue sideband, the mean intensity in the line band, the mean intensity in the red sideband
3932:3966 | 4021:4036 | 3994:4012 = -1.97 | 217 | 295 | 289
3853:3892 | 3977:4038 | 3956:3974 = 4.95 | 231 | 194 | 284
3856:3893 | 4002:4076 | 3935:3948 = 1.94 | 232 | 218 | 293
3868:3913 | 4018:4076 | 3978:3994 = 0.72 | 233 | 256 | 291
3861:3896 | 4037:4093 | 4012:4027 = -1.73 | 232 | 304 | 286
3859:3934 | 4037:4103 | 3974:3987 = 1.16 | 234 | 234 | 281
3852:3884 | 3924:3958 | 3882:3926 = -2.10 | 238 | 239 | 218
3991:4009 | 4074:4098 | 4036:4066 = -1.25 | 288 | 291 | 273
